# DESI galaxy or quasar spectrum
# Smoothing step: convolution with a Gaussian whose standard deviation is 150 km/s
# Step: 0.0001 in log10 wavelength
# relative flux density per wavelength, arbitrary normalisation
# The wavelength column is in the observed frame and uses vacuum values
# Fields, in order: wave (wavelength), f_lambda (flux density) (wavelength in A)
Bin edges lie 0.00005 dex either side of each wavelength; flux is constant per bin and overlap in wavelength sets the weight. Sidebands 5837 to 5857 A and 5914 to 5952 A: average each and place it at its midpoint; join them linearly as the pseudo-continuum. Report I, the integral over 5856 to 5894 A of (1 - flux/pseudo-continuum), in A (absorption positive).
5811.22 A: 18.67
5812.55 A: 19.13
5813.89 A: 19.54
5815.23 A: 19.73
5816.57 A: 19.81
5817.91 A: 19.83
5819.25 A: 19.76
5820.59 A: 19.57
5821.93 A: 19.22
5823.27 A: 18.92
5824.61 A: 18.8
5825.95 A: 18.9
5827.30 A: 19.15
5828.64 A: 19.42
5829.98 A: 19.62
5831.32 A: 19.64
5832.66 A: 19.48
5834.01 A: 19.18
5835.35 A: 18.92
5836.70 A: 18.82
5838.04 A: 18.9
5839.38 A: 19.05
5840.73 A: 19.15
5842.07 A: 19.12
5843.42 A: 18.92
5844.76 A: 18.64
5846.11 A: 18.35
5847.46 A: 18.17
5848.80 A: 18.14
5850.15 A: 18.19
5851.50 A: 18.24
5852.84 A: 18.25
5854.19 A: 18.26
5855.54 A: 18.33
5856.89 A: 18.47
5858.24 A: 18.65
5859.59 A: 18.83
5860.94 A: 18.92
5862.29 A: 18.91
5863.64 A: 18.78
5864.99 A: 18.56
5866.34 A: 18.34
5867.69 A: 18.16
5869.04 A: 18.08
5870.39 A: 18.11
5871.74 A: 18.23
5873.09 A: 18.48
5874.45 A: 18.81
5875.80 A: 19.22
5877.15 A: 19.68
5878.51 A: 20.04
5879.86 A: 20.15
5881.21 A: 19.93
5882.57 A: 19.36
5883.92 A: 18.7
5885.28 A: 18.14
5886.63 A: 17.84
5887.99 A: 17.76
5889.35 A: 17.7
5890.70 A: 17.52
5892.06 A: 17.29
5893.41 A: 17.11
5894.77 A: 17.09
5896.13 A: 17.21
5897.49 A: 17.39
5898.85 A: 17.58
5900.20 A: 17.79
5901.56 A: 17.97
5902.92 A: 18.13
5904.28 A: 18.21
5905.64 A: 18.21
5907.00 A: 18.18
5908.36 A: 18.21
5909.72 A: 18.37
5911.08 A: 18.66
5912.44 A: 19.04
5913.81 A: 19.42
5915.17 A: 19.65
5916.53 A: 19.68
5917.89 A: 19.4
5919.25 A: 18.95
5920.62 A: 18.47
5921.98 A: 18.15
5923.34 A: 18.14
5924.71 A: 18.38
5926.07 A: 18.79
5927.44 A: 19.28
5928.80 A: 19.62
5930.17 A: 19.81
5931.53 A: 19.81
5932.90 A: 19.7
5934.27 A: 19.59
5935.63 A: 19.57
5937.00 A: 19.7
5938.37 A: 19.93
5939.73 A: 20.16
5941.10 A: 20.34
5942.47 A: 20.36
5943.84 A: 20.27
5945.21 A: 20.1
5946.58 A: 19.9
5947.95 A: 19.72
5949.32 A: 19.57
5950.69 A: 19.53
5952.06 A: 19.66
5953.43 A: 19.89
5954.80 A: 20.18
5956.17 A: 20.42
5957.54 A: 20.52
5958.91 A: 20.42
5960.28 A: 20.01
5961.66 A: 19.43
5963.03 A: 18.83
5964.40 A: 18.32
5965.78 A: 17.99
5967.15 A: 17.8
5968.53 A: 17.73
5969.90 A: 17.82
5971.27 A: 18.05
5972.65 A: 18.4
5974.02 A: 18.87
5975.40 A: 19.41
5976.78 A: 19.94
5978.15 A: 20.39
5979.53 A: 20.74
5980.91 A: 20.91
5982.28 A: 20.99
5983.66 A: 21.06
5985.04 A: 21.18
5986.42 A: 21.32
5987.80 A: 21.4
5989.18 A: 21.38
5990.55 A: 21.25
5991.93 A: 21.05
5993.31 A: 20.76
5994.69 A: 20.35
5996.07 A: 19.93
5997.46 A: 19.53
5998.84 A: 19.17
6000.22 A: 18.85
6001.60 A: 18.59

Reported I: 0.6 A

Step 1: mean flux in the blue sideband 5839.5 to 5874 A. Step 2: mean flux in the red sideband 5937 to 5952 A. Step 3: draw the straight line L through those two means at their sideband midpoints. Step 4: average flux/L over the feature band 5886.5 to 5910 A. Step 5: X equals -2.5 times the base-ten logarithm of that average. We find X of 0.09 mag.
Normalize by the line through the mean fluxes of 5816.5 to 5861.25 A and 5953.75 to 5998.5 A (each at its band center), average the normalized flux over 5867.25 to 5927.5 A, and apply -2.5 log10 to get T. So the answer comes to 0.05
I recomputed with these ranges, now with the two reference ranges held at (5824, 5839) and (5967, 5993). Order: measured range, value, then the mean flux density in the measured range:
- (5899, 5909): 0.8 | 18.1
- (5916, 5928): 0.6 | 18.8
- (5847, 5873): 1.3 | 18.4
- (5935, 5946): -0.1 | 20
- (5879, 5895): 1.0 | 18.3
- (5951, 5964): 0.0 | 19.9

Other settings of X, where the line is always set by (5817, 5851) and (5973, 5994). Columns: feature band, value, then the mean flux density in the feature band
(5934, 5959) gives 0.015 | 20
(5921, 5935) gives 0.052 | 19.1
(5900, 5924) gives 0.072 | 18.6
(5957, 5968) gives 0.073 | 19.1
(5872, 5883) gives 0.006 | 19.4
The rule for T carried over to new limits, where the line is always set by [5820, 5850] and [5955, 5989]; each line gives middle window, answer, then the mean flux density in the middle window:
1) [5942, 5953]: -0.02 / 19.9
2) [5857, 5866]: 0.02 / 18.7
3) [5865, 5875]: 0.05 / 18.3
